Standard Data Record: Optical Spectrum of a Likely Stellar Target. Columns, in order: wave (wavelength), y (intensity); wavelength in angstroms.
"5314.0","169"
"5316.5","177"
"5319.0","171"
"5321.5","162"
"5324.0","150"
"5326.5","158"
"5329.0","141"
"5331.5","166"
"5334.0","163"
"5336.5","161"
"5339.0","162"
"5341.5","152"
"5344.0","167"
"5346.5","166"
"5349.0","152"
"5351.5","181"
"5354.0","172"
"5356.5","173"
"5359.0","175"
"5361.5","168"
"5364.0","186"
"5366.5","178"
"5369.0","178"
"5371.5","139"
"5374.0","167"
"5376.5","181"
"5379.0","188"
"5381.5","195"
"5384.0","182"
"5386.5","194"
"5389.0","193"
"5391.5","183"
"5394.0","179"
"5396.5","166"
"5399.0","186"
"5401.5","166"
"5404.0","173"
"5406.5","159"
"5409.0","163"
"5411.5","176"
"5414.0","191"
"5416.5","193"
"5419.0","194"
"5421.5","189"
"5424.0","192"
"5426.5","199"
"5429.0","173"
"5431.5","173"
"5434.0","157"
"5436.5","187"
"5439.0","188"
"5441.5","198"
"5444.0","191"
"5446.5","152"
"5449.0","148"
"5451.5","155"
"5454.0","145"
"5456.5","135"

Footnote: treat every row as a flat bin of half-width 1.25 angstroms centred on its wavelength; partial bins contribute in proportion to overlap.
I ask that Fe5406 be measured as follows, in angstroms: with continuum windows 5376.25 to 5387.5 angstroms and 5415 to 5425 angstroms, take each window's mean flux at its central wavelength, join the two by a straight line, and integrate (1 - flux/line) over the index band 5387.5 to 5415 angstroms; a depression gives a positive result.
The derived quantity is 2.07 angstroms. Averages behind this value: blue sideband 188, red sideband 192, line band 176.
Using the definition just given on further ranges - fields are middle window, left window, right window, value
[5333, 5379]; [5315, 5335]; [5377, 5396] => 1.5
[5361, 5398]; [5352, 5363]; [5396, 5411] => -1.6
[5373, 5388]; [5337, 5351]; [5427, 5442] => -1.5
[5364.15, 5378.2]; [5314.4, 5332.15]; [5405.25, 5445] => 0.0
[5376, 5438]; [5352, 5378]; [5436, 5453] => -3.1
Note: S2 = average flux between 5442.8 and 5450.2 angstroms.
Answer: 164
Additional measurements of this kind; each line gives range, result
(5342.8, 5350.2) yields 162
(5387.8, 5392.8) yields 188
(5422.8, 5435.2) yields 179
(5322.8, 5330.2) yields 150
